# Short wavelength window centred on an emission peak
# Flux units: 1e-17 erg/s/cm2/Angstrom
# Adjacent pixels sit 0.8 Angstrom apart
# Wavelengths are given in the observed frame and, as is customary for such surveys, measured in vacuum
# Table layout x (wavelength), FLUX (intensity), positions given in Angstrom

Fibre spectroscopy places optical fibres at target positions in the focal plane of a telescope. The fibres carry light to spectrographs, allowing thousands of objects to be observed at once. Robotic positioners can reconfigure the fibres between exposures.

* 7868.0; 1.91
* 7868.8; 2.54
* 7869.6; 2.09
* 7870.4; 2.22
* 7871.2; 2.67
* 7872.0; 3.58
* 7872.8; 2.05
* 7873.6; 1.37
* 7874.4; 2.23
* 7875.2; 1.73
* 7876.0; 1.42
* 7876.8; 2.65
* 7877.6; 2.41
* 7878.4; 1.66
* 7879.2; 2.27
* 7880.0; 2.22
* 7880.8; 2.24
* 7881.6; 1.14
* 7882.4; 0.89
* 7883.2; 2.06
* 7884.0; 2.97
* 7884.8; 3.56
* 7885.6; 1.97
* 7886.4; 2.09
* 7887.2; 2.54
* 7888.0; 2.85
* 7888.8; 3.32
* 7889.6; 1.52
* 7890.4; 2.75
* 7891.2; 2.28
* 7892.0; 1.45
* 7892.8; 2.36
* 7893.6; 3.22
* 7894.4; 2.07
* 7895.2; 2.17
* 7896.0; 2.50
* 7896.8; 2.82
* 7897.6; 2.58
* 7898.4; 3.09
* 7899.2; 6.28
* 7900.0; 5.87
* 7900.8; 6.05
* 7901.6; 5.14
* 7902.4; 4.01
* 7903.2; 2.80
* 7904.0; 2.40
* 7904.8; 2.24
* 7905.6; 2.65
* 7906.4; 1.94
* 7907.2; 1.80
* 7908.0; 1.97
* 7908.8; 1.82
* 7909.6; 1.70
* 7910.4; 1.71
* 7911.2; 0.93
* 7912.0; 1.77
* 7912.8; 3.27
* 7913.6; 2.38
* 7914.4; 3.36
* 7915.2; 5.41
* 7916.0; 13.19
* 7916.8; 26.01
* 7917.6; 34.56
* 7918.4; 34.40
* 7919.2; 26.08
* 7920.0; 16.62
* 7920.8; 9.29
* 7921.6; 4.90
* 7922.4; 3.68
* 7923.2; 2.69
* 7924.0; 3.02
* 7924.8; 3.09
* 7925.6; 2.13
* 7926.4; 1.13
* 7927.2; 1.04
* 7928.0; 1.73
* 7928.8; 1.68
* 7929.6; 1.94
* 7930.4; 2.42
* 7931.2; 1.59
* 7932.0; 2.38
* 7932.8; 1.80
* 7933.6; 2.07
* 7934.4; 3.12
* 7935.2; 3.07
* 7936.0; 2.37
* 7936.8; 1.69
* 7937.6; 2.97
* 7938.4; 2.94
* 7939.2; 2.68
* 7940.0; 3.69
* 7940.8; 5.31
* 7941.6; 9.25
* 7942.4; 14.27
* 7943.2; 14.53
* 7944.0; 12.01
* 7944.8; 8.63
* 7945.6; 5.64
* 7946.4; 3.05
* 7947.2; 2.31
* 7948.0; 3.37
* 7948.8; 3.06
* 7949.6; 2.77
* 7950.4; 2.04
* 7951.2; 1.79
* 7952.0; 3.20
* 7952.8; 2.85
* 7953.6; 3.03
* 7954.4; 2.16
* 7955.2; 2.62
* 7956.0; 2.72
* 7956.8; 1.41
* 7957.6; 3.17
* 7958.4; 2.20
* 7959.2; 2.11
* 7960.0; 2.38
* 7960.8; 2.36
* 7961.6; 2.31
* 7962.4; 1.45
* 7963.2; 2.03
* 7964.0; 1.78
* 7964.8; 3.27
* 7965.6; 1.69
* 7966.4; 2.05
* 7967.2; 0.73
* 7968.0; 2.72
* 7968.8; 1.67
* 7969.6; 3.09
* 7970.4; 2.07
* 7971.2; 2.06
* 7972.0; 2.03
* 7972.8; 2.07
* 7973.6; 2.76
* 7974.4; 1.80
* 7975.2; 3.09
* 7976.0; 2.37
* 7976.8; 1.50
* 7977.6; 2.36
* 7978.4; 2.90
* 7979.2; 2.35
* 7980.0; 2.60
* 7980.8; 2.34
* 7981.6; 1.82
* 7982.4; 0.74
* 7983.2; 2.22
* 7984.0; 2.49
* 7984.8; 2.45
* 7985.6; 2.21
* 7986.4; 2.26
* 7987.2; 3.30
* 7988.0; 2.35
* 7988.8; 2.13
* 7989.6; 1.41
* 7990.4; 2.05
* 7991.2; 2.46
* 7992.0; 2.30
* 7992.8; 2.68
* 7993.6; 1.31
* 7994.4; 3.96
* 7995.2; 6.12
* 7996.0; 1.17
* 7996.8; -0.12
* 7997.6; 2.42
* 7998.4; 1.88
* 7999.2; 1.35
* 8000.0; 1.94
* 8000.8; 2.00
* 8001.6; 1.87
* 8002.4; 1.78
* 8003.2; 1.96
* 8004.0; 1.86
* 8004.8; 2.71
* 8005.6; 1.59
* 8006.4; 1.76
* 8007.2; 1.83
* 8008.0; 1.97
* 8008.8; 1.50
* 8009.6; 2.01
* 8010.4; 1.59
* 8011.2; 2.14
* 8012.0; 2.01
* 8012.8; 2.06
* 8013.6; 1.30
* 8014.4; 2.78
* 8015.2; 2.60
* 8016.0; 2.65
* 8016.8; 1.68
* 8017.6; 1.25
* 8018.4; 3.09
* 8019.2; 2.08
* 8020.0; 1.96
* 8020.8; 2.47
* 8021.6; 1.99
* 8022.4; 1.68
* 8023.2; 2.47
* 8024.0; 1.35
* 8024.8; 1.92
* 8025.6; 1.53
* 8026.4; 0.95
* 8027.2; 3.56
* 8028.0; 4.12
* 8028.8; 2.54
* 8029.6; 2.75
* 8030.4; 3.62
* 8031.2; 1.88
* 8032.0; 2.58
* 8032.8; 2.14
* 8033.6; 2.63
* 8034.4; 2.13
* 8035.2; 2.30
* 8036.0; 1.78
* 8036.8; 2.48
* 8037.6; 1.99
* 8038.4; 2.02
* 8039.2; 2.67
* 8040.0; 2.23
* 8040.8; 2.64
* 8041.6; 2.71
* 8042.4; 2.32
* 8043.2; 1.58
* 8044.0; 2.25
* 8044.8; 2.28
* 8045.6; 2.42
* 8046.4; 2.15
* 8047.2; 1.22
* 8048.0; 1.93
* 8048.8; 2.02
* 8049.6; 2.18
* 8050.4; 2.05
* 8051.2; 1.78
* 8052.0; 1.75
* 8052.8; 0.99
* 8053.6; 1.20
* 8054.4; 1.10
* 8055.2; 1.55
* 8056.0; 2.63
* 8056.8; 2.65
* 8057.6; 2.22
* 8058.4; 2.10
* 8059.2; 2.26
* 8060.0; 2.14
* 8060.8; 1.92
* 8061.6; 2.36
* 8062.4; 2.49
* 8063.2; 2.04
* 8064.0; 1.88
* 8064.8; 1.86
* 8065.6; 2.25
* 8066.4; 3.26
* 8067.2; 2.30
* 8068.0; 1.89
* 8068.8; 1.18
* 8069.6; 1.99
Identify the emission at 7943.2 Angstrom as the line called [N II] 6583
